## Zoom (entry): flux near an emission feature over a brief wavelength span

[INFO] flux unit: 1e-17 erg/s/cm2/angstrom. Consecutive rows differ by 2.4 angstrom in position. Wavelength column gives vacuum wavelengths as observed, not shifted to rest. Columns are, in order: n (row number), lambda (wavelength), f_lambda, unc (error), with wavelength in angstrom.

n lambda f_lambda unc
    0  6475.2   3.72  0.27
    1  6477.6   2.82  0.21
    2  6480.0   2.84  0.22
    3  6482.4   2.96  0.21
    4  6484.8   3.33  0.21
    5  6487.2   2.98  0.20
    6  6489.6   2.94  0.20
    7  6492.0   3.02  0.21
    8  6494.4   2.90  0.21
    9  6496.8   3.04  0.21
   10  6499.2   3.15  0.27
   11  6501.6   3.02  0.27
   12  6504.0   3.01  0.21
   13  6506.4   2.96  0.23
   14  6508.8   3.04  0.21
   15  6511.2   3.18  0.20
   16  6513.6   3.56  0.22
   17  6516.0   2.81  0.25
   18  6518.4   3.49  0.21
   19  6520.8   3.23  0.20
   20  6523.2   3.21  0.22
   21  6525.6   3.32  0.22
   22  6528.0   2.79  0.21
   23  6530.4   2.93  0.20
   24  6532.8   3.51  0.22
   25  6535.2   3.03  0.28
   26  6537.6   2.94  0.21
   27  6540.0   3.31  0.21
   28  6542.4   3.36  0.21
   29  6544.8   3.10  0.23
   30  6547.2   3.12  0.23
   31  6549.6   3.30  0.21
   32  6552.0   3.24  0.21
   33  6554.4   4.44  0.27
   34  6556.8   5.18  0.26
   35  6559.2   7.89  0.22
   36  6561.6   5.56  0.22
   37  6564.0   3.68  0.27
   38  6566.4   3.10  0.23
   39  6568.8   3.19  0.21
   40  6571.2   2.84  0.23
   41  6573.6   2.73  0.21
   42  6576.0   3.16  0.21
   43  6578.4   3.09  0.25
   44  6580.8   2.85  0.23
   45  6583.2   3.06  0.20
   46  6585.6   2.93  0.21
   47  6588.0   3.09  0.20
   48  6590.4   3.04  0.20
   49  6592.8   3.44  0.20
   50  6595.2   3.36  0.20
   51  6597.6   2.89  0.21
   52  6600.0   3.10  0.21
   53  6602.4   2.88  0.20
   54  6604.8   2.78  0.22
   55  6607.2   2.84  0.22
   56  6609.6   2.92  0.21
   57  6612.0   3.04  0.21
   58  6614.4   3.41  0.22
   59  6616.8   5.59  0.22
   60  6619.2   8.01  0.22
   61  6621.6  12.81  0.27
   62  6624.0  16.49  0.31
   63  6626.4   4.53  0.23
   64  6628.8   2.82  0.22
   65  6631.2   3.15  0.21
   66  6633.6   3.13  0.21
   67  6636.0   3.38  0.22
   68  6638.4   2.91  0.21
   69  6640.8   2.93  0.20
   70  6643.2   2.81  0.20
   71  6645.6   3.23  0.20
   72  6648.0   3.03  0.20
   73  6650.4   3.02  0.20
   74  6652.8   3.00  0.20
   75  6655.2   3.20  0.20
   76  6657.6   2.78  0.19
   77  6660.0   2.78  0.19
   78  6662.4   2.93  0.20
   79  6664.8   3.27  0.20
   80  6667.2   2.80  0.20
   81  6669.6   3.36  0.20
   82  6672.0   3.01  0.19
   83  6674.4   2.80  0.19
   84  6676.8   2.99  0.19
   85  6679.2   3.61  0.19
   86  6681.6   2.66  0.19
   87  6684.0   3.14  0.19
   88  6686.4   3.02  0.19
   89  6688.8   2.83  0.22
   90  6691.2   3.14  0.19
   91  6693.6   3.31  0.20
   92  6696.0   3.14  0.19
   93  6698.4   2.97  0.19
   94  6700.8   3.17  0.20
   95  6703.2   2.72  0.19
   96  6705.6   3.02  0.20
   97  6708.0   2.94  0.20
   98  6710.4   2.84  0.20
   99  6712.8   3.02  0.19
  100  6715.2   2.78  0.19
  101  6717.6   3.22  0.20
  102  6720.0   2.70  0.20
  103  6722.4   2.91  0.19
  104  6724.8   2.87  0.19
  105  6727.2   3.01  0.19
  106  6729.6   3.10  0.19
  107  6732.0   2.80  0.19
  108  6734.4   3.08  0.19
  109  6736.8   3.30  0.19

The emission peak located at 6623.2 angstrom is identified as [O III]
